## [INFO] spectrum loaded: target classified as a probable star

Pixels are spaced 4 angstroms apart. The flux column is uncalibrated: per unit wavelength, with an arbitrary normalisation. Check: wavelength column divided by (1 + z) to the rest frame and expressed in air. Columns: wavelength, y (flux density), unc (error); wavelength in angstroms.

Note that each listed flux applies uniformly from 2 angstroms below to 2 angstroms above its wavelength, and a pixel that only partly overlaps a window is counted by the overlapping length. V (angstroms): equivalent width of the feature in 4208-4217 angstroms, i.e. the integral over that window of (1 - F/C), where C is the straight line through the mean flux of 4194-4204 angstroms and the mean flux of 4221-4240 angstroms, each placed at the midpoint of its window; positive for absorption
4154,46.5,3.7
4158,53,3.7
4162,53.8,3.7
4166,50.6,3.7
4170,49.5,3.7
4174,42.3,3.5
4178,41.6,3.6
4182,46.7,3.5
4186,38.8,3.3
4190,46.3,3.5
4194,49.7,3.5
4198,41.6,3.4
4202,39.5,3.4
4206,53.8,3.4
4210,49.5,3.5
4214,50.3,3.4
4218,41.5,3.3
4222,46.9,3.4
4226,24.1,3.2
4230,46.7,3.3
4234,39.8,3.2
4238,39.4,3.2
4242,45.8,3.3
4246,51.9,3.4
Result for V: -1.8 angstroms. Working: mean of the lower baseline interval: 42.4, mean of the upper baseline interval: 39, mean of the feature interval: 49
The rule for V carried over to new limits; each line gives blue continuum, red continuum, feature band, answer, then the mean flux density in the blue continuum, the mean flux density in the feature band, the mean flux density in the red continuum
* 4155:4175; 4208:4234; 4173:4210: 1.4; 50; 44.8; 42.9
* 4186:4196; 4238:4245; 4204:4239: 1.3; 46.2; 43.7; 44.8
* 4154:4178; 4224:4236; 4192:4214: -2.8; 48.9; 47.1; 36.9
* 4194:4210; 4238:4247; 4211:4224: -0.1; 46.1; 46.5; 46.4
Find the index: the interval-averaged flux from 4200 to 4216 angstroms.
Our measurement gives 48.3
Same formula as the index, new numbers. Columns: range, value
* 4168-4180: 44.5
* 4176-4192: 43.4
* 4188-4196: 48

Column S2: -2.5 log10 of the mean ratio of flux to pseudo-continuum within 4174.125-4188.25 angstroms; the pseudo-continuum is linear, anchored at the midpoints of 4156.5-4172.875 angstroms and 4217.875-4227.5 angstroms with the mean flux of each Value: 0.118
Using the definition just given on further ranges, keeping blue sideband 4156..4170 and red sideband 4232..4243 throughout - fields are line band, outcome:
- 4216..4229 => 0.141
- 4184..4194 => 0.100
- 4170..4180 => 0.160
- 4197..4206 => 0.074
